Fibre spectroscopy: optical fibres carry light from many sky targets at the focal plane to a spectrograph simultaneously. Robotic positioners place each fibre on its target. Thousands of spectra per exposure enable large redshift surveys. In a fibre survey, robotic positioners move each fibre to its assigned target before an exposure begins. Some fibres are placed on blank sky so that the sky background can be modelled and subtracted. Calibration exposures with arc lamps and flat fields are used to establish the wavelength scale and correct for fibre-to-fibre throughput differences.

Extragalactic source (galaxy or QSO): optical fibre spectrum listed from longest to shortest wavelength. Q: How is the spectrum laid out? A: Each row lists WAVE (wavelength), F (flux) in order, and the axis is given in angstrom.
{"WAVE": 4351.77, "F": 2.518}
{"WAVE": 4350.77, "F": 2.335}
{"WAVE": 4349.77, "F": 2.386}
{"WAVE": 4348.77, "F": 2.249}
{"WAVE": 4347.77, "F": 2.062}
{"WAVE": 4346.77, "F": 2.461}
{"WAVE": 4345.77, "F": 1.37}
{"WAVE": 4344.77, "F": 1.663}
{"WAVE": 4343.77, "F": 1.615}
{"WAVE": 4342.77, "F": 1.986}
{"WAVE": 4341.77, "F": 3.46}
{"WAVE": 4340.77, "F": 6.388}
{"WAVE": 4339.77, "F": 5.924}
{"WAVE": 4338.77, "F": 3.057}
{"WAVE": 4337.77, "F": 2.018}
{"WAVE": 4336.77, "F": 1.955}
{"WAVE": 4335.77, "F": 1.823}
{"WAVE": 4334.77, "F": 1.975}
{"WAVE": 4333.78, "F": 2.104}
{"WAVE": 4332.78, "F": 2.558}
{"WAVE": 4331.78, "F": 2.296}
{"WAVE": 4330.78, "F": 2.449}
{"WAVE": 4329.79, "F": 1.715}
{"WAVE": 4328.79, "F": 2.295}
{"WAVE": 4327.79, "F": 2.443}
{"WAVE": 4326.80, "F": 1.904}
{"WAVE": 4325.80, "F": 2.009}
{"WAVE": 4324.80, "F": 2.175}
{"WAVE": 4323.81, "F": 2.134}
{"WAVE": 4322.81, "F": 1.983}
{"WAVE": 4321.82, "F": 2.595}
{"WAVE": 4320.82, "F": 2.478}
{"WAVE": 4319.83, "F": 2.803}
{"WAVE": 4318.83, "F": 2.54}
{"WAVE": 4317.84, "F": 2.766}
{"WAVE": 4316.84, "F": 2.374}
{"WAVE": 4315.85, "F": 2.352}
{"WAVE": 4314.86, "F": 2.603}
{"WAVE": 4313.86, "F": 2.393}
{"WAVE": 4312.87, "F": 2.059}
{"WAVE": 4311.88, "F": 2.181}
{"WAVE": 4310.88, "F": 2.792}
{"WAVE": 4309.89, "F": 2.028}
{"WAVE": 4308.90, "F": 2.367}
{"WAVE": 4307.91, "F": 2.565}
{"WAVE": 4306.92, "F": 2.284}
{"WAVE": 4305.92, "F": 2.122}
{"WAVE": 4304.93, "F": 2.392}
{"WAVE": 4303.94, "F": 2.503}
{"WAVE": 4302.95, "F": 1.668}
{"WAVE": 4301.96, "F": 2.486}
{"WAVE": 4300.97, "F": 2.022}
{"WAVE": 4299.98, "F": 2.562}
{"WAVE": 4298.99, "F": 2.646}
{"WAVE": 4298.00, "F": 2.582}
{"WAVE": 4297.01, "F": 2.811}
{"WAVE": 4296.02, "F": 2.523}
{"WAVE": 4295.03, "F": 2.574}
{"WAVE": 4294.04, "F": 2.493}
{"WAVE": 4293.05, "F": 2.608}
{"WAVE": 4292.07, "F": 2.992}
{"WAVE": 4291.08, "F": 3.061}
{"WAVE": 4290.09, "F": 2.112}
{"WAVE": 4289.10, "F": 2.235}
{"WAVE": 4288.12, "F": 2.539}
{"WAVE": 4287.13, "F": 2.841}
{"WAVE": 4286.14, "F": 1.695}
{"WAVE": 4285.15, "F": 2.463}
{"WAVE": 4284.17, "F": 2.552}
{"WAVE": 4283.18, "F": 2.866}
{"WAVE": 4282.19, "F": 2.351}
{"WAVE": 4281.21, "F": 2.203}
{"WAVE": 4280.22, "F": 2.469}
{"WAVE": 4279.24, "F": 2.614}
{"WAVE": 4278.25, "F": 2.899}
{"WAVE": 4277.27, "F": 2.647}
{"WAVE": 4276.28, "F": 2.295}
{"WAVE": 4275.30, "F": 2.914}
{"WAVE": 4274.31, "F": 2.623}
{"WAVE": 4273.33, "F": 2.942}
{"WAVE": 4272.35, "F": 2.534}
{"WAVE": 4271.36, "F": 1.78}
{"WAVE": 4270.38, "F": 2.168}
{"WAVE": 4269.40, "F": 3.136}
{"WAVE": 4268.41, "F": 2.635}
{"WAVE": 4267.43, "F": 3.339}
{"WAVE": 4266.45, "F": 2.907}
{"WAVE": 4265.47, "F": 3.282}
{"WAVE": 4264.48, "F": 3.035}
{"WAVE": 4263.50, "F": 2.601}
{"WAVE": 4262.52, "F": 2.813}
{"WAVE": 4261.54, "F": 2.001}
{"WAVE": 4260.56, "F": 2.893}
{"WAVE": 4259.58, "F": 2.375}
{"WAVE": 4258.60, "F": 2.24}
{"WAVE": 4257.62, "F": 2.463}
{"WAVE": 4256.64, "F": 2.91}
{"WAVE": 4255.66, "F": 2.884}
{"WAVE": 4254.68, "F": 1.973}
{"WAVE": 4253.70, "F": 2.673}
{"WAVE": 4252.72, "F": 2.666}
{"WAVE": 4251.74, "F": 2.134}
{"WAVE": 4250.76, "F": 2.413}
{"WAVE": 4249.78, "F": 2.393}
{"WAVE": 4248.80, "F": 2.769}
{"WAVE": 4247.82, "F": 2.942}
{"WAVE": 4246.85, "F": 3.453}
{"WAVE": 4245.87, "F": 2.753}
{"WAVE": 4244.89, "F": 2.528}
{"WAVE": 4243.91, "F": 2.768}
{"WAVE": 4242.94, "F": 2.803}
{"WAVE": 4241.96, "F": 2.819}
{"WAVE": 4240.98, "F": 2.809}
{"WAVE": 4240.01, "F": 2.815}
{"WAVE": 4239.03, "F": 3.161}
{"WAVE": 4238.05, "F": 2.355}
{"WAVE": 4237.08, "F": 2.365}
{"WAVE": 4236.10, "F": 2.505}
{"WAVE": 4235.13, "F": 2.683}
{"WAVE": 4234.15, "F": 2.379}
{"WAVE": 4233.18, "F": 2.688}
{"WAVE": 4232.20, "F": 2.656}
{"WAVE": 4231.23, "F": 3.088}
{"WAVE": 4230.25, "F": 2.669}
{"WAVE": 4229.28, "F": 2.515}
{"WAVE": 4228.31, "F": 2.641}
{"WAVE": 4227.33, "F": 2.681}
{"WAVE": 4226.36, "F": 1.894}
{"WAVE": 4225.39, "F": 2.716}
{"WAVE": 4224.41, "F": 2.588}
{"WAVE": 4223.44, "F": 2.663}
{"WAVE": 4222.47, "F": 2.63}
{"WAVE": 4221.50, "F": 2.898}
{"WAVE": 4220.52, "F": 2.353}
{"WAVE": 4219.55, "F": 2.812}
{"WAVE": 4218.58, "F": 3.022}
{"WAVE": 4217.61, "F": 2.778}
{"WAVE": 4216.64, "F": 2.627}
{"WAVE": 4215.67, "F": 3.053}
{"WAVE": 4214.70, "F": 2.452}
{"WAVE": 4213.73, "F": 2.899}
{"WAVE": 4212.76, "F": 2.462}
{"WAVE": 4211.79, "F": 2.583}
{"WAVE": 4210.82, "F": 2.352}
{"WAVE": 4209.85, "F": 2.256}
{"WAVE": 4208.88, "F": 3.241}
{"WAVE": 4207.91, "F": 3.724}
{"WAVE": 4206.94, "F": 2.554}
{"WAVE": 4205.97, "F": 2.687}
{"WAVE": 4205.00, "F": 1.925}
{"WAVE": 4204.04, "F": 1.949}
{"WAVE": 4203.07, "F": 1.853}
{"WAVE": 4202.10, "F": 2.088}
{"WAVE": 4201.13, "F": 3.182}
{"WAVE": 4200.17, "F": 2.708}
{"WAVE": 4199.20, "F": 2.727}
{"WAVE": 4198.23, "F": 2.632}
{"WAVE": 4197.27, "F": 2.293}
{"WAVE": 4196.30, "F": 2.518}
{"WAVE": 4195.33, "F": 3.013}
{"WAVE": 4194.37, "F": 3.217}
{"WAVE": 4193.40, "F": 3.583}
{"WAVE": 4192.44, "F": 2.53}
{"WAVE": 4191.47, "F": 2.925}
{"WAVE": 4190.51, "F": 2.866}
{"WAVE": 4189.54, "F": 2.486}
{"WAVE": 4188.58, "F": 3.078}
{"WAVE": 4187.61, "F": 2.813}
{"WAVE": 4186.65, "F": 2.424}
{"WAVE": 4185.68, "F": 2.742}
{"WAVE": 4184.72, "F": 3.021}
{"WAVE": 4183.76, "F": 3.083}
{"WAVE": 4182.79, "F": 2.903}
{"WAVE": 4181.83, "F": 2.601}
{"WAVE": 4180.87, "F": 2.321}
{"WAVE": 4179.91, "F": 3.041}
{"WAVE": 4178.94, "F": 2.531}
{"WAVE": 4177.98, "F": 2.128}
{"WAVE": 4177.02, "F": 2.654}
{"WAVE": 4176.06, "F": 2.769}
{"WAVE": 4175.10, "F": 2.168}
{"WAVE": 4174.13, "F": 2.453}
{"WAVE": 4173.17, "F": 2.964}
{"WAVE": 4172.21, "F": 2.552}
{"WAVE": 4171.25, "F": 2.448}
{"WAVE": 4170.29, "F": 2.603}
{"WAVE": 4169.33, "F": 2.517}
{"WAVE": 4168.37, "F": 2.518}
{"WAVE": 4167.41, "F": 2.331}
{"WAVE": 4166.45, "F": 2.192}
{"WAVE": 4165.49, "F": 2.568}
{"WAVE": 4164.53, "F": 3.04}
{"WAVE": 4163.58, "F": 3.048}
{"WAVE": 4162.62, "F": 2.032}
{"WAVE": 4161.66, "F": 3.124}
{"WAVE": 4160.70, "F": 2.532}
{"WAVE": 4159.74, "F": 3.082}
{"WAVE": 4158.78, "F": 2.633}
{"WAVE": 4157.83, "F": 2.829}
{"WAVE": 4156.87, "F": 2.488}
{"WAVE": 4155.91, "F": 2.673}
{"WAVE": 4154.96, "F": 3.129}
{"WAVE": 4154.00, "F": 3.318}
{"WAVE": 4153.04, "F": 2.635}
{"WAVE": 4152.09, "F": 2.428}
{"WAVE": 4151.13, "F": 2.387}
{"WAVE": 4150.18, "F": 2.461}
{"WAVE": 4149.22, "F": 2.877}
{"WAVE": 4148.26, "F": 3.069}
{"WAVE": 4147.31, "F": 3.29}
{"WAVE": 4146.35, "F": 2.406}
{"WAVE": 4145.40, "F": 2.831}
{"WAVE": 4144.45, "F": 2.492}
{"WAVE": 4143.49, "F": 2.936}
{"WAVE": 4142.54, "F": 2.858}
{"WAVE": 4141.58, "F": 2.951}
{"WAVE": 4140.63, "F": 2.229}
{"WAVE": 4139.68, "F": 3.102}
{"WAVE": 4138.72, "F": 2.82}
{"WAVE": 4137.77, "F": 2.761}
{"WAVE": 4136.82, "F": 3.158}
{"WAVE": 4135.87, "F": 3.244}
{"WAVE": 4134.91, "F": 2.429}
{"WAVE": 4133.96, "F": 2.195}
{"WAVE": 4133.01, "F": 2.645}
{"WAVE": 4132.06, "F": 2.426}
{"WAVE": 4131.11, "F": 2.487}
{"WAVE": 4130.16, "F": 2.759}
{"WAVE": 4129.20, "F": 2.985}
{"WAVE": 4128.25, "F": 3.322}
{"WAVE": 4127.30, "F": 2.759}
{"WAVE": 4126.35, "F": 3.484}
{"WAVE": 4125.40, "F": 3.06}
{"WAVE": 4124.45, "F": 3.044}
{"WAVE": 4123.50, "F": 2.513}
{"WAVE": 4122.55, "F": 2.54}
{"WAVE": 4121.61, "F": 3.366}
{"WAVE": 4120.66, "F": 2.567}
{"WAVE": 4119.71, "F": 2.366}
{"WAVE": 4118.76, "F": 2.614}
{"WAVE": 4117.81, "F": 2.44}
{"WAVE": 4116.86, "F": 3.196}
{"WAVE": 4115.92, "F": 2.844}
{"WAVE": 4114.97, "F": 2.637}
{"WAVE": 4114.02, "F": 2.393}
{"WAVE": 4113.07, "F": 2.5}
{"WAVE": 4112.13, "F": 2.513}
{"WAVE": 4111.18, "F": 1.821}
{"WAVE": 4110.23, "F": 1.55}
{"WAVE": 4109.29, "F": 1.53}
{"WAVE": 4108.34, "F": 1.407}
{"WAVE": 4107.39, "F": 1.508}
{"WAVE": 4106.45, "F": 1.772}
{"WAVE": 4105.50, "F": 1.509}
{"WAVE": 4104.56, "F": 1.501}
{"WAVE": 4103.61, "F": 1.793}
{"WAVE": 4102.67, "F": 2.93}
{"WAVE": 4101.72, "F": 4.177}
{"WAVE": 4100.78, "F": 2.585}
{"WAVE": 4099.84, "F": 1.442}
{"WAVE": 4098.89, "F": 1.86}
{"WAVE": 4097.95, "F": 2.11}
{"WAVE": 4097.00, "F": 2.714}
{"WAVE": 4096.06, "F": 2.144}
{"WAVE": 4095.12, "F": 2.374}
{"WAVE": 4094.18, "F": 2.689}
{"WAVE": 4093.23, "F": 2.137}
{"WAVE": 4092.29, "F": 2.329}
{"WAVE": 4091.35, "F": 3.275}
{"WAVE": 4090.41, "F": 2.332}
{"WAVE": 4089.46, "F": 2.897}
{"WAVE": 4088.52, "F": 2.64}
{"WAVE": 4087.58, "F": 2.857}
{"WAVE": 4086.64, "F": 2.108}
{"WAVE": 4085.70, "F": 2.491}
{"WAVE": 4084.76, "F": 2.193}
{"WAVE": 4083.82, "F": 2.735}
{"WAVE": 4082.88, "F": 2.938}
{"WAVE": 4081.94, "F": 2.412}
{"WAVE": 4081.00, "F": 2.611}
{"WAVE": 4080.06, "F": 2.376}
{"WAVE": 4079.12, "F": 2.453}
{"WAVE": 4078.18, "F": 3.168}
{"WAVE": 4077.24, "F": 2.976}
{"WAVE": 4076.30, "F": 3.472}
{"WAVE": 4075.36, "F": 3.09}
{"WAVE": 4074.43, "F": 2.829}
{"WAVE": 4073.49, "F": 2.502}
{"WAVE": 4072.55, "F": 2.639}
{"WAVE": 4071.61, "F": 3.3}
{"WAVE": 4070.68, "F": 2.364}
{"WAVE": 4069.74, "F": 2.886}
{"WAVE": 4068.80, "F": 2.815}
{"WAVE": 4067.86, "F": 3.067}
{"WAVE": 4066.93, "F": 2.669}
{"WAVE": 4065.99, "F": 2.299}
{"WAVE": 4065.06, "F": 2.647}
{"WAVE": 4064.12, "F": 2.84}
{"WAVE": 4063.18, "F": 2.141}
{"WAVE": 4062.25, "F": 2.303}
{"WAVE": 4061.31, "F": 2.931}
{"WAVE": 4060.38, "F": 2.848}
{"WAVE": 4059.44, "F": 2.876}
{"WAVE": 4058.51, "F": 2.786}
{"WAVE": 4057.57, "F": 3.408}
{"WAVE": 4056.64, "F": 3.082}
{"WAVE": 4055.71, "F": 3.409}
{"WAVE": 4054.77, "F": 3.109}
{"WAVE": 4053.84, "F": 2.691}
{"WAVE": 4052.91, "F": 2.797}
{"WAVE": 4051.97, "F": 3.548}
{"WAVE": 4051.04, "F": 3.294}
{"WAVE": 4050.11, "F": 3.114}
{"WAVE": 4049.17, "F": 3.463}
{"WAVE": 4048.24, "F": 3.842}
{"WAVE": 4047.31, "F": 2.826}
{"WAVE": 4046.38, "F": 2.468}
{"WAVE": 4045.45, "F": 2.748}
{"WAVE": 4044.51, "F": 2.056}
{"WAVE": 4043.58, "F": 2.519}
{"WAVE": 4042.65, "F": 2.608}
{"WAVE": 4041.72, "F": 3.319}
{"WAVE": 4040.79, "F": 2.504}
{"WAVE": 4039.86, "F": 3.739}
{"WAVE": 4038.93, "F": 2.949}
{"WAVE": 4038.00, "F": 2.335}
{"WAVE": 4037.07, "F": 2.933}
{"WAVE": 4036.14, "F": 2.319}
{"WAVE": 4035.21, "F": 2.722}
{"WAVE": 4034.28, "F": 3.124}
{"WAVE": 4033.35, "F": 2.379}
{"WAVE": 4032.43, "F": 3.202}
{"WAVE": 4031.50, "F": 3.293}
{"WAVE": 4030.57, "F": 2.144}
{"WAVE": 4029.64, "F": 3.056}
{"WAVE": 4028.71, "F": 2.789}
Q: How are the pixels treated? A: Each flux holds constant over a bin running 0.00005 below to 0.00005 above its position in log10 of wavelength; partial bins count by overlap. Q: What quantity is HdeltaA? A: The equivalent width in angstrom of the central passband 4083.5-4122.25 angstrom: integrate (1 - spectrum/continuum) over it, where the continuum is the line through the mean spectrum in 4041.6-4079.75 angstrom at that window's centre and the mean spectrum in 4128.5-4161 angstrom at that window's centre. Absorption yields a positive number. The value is 6.3 angstrom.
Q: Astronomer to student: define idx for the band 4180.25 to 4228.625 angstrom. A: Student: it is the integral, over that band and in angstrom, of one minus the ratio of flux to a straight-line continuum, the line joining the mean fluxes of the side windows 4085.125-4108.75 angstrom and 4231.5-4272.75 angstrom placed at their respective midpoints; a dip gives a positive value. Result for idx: -2.5 angstrom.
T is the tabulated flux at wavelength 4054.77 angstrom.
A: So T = 3.109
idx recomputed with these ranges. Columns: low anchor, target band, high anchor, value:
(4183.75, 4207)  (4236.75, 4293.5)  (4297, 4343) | -1.2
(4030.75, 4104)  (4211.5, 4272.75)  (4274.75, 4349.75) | -2.7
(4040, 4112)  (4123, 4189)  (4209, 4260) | -2.6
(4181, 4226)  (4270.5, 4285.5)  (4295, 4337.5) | -0.5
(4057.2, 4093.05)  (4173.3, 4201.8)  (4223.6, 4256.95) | -0.7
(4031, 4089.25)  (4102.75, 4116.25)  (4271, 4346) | 3.9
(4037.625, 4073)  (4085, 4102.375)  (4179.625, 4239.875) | 2.0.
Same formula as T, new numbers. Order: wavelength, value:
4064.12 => 2.84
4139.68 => 3.102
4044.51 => 2.056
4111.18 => 1.821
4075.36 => 3.09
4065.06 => 2.647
